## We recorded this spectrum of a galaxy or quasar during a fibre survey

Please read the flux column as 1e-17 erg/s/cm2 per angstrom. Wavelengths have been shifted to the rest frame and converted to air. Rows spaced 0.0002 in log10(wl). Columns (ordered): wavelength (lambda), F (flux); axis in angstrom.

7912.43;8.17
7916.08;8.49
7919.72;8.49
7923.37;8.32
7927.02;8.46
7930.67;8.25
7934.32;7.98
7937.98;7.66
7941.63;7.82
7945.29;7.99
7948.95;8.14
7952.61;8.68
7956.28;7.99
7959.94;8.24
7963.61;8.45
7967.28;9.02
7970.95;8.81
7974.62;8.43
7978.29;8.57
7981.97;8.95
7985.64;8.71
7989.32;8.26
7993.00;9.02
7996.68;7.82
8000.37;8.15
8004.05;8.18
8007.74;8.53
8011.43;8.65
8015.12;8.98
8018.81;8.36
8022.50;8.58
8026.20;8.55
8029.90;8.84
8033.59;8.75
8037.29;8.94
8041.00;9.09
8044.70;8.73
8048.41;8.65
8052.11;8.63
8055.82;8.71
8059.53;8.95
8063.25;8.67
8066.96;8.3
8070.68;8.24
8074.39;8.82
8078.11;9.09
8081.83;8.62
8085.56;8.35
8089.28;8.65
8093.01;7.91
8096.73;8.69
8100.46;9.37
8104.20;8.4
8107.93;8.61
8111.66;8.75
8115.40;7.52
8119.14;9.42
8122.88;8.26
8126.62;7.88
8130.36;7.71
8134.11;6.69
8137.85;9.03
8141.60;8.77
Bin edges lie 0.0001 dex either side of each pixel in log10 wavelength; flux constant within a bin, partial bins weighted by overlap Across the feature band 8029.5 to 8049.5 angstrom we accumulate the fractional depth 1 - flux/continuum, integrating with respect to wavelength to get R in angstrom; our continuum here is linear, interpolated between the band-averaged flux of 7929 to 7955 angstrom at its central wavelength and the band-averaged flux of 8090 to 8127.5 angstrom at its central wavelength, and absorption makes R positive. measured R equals -1.2 angstrom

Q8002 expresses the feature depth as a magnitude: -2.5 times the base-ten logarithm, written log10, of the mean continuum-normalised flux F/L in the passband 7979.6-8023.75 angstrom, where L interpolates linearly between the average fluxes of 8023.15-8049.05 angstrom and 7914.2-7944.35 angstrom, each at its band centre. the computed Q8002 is 0.009 mag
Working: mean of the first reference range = 8.18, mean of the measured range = 8.52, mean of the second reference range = 8.79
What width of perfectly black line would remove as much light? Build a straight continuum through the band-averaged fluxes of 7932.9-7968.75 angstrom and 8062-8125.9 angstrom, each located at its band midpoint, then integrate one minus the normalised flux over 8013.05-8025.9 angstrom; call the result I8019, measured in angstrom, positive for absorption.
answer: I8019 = -0.4 angstrom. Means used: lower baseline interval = 8.19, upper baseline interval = 8.56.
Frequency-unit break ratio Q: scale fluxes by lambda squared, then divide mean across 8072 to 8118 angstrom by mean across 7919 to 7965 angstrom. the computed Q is 1.1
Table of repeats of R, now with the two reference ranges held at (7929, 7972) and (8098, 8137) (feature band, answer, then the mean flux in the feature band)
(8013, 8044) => -1.9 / 8.76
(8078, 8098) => -0.5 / 8.5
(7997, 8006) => 0.2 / 8.11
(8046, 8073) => -1.1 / 8.6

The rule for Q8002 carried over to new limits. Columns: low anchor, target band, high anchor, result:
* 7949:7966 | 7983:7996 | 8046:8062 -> -0.02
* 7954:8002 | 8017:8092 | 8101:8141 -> -0.04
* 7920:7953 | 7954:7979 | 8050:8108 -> -0.03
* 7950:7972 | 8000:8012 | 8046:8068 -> 0.03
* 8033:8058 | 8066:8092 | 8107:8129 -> 0.00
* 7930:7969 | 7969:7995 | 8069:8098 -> -0.05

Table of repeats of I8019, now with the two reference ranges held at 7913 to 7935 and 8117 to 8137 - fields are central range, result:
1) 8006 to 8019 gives -0.7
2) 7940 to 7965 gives 0.3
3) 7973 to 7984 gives -0.5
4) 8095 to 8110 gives -1.3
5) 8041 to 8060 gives -1.4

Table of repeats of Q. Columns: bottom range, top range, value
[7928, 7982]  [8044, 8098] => 1.06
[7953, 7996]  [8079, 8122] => 1.03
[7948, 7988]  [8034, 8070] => 1.04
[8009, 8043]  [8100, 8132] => 0.98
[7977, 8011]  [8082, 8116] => 1.03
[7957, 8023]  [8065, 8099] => 1.02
